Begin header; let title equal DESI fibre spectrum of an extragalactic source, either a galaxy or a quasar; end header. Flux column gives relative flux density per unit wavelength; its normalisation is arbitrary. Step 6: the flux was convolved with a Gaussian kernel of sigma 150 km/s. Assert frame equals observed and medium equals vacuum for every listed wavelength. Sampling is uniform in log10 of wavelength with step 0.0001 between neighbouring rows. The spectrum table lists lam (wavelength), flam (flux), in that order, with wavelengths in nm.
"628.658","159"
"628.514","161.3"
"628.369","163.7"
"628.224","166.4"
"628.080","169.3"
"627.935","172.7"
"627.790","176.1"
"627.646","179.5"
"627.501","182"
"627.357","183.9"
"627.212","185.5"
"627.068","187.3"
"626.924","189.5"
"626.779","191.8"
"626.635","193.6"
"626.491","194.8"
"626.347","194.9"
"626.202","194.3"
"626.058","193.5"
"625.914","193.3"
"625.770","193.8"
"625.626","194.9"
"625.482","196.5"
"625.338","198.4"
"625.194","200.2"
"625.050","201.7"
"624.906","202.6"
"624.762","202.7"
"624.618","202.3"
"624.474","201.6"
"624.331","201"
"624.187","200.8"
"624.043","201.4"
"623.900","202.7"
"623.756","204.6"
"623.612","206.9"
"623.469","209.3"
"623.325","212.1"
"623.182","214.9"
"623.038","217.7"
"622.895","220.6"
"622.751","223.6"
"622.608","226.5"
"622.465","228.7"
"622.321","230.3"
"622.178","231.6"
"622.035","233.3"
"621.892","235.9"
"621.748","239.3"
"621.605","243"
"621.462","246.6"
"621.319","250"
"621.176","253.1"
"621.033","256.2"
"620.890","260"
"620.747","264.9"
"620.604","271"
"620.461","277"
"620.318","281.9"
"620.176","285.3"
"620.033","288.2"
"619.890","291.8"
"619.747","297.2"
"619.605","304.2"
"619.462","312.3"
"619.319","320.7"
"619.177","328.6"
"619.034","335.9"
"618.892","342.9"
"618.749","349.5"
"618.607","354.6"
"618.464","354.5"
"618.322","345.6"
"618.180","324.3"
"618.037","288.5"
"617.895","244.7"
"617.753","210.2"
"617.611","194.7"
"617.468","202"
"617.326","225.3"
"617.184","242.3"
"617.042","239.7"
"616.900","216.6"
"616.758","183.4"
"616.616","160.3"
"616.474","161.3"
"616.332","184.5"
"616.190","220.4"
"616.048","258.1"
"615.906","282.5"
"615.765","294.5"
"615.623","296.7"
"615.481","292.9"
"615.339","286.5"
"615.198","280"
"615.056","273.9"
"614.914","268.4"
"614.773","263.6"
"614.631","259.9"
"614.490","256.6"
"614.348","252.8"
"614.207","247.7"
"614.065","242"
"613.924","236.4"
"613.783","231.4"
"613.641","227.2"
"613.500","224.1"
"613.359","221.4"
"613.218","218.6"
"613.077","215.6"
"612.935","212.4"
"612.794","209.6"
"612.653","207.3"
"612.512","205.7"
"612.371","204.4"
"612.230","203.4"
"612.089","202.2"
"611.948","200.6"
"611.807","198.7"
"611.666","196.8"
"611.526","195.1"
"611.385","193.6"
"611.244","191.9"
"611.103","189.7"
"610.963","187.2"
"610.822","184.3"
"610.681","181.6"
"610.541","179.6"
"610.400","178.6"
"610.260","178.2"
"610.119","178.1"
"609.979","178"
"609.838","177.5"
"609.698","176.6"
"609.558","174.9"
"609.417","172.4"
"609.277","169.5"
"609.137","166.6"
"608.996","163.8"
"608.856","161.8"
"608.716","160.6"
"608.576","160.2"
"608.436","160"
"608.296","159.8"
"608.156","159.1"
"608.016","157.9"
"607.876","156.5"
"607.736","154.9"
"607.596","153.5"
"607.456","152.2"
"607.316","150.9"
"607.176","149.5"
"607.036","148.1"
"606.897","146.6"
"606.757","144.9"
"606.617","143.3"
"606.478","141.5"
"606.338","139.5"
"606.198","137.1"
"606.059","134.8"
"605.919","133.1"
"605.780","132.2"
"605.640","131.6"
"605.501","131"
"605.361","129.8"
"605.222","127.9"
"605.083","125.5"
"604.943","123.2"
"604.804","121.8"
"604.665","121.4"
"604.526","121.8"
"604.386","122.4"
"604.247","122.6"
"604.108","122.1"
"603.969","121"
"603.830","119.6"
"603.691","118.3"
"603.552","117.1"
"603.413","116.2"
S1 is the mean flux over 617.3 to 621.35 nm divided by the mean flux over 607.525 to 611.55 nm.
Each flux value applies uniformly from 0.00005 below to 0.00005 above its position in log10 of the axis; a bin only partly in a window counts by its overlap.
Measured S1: 1.67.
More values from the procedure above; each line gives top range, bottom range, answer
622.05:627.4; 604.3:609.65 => 1.40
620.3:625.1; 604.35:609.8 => 1.55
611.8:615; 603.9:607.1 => 1.73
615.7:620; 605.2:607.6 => 1.92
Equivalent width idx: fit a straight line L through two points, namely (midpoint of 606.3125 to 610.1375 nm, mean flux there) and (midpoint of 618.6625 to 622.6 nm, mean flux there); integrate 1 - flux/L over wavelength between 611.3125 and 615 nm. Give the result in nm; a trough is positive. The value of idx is -0.305 nm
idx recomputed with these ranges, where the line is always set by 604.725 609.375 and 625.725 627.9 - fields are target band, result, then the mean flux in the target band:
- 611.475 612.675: -0.34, 202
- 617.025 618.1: -0.39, 230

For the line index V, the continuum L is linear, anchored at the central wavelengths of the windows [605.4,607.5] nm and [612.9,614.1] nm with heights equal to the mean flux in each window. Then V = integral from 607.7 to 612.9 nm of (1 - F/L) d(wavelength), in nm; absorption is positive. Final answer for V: 0.17 nm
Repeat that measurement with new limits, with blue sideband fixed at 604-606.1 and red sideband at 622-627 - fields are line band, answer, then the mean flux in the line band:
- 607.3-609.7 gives -0.36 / 162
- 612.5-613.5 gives -0.35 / 214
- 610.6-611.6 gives -0.25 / 189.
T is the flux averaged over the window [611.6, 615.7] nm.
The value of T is 236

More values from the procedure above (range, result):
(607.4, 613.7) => 185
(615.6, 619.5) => 266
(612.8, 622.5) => 259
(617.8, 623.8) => 269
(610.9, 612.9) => 199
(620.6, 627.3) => 214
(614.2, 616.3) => 268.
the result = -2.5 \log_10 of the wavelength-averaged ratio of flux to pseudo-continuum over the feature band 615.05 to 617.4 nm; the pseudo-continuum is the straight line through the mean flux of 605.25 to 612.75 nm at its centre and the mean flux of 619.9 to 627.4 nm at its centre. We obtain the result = -0.237 mag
